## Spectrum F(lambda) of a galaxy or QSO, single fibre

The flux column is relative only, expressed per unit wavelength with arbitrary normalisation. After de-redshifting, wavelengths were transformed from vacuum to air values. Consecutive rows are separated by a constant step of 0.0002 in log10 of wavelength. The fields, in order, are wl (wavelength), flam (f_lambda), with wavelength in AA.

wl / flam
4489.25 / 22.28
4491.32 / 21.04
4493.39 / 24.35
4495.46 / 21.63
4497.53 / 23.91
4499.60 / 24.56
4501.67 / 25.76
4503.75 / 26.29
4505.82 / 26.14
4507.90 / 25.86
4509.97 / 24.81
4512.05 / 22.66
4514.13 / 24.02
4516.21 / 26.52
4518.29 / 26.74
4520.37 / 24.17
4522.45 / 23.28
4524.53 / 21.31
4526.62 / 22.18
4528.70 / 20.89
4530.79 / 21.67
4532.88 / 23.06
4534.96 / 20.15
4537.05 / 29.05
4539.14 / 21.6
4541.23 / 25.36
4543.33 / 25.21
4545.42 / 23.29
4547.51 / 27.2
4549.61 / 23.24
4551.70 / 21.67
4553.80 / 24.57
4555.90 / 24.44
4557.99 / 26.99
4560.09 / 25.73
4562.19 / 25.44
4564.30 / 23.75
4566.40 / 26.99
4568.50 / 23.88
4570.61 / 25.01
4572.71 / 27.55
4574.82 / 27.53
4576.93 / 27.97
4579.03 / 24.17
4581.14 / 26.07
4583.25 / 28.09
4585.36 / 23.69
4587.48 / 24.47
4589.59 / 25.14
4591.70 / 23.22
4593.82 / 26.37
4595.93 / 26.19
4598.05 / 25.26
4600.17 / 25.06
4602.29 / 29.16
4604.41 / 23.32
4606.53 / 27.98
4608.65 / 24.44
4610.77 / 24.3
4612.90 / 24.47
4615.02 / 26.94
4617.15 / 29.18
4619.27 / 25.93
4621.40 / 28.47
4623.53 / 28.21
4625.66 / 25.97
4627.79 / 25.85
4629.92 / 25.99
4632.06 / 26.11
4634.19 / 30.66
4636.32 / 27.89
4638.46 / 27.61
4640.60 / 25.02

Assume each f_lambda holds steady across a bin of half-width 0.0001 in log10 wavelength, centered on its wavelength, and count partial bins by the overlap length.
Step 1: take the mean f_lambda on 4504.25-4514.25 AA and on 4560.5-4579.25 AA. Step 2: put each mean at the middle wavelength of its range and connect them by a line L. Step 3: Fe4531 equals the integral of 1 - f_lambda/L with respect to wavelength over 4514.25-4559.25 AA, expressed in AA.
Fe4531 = 2.44 AA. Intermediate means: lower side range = 24.9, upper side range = 25.9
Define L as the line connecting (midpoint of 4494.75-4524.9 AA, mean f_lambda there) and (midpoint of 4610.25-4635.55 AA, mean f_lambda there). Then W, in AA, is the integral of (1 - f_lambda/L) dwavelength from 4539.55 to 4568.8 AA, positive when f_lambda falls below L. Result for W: 0.8 AA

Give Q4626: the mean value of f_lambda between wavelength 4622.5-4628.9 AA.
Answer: 26.7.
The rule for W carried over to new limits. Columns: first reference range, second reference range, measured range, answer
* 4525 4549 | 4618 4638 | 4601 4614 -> 0.4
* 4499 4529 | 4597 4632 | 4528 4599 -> 1.3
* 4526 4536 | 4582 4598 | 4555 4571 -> -1.2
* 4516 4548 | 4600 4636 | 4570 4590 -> -0.5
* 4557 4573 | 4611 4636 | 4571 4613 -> 0.8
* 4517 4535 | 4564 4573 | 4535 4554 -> -0.3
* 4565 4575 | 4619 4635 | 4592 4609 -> 0.4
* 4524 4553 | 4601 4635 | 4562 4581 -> -0.9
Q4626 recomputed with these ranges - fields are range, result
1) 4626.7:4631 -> 25.9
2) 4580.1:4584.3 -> 27.1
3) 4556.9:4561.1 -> 26.4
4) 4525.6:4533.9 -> 21.9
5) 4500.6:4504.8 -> 26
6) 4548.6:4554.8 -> 23.2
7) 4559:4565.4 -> 25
